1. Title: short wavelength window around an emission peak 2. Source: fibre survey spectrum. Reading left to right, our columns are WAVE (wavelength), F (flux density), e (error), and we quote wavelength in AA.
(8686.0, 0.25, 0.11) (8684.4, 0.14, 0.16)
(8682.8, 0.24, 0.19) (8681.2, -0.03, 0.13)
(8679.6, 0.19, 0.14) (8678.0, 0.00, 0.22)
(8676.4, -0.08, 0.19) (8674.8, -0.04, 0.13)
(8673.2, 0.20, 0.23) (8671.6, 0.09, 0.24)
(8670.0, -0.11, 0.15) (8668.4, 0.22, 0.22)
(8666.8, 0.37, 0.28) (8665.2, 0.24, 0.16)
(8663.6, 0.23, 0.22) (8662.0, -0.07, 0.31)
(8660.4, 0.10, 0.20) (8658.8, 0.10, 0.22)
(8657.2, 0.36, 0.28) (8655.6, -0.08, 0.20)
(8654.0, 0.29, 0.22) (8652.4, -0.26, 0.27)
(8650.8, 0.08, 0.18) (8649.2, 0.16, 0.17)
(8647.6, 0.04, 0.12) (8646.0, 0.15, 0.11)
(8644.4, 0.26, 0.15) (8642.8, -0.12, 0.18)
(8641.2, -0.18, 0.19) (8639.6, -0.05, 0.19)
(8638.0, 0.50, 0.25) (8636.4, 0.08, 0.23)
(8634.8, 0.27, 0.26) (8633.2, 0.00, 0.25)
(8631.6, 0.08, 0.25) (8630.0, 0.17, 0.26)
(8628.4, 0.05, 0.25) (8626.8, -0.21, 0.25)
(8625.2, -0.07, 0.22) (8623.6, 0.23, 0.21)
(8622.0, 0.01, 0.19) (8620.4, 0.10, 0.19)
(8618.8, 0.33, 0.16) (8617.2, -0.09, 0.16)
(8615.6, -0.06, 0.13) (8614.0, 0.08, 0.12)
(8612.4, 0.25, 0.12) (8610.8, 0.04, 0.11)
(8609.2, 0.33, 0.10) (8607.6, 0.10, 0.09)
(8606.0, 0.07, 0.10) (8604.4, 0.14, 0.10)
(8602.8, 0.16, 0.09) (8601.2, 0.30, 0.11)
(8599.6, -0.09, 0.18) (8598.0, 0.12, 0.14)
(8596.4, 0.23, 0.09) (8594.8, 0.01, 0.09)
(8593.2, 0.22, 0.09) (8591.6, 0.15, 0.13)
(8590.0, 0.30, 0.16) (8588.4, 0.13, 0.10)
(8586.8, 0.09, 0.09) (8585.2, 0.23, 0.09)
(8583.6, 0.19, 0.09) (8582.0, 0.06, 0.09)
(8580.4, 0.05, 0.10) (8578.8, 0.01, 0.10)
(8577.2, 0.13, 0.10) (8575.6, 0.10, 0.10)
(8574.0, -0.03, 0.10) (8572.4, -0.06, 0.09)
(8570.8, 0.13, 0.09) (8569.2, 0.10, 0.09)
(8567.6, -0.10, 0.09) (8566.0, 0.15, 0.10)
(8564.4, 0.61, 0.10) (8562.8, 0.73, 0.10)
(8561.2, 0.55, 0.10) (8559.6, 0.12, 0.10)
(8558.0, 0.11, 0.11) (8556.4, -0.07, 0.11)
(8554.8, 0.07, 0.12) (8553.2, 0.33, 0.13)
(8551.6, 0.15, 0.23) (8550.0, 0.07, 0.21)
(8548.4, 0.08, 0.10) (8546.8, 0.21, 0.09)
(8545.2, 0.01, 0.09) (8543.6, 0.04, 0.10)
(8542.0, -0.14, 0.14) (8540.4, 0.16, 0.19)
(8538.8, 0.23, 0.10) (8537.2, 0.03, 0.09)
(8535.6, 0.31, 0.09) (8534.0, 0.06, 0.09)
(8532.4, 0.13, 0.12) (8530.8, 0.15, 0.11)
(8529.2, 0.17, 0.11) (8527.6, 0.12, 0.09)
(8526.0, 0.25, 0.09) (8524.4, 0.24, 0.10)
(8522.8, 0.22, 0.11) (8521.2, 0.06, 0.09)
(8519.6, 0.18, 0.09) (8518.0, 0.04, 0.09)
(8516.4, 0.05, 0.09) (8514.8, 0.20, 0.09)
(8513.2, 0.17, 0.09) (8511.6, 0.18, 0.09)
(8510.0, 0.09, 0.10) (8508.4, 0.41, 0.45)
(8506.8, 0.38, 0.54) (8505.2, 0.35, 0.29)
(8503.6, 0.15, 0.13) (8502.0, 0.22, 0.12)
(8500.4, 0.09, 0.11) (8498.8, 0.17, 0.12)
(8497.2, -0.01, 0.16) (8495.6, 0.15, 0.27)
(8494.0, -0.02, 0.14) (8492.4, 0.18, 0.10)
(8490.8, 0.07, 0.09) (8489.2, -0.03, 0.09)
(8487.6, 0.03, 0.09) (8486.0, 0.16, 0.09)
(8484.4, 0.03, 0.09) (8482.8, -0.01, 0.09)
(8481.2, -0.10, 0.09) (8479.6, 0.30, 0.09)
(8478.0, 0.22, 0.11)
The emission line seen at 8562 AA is Hgamma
